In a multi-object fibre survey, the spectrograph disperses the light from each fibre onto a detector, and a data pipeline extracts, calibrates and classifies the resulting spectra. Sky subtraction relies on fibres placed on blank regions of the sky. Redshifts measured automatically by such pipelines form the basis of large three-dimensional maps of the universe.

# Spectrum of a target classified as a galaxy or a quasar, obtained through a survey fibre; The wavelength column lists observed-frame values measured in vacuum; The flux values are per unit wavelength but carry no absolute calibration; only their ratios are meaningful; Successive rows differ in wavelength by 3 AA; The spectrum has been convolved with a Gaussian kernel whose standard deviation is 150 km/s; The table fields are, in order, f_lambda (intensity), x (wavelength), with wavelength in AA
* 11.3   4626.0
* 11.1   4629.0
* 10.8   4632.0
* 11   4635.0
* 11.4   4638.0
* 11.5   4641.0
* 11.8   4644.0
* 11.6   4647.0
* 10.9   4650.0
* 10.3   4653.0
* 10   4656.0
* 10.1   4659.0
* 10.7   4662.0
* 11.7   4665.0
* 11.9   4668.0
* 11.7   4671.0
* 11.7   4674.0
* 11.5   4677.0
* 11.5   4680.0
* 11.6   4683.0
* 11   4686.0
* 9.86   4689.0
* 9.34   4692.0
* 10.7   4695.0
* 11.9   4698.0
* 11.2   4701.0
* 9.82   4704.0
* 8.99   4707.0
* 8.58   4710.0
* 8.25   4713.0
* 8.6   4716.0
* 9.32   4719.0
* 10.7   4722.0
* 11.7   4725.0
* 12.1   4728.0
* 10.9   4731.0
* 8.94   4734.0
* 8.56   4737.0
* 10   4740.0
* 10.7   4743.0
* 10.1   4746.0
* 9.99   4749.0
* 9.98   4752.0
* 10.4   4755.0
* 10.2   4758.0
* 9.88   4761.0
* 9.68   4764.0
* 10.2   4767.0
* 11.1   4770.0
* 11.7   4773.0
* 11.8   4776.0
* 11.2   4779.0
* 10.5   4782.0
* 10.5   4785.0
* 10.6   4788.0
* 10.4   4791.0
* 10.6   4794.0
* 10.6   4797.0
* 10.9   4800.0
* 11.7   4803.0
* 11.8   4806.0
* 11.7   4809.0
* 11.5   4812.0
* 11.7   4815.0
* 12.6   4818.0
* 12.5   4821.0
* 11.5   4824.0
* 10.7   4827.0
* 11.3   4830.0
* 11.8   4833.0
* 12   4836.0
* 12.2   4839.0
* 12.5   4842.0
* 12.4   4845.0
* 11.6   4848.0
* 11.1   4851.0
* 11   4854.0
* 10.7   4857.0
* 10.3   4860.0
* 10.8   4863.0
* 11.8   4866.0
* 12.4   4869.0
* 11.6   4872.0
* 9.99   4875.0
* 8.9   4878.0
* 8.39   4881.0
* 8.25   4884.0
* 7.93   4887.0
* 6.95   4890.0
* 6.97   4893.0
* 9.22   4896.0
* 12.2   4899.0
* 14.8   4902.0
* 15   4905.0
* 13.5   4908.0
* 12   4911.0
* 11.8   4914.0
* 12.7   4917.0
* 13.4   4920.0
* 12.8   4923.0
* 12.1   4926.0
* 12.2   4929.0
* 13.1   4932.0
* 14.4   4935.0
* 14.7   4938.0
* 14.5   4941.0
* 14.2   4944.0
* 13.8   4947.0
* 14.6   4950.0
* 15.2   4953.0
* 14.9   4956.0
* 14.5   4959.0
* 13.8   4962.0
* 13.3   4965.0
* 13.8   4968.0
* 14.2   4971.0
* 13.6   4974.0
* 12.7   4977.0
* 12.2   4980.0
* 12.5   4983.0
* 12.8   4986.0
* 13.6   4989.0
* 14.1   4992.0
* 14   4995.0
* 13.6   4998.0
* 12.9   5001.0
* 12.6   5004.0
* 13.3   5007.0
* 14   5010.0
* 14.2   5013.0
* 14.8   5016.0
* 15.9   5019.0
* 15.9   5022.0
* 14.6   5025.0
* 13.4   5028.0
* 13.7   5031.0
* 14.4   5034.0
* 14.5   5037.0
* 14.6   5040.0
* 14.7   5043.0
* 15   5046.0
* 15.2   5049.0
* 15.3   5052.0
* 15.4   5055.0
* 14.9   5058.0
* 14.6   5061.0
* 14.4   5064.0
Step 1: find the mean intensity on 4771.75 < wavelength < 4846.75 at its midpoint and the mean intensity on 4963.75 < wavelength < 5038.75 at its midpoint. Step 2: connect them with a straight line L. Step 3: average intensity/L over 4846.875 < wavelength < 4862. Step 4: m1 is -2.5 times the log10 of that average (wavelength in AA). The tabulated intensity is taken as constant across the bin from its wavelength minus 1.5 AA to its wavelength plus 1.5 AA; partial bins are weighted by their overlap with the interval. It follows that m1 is 0.10 mag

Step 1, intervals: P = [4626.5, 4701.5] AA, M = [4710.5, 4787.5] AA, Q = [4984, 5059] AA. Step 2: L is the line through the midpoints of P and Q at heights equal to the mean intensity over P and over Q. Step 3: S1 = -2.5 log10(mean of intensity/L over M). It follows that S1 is 0.16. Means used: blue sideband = 11.1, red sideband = 14.3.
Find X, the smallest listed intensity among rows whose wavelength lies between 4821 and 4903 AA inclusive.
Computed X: 6.95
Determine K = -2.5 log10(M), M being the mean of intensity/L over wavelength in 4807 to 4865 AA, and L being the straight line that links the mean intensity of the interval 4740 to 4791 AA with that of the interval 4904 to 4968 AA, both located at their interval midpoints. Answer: 0.02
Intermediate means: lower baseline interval 10.5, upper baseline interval 13.6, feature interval 11.6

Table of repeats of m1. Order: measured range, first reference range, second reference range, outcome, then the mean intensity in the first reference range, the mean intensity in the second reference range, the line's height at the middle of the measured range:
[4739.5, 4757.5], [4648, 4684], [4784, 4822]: 0.105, 11.1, 11.3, 11.2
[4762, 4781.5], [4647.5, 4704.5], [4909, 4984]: 0.091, 10.9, 13.5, 11.8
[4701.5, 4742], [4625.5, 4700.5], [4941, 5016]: 0.183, 11.1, 13.7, 11.6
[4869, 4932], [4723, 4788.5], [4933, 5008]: 0.146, 10.5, 13.8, 12.7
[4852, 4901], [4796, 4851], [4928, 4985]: 0.255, 11.7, 13.8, 12.5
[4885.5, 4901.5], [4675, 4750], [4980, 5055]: 0.358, 10.2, 14.1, 12.6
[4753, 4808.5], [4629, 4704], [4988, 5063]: 0.127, 11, 14.4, 12.1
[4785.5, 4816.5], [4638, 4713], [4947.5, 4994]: 0.085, 10.8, 13.7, 12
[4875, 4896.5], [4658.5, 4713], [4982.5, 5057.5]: 0.489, 10.7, 14.2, 12.8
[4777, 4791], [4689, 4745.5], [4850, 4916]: -0.042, 10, 10.7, 10.3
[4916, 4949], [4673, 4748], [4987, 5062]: -0.025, 10.3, 14.4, 13.2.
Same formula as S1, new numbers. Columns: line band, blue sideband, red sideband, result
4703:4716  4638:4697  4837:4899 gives 0.23 mag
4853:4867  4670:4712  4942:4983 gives 0.16 mag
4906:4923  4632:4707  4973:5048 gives 0.03 mag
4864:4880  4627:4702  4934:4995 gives 0.20 mag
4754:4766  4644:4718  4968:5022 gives 0.13 mag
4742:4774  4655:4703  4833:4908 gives 0.06 mag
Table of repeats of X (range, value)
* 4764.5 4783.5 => 10.2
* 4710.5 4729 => 8.25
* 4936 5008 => 12.2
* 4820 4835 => 10.7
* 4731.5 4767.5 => 8.56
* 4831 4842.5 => 11.8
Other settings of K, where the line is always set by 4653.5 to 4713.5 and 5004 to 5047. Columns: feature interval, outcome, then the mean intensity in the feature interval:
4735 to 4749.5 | 0.15 mag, 9.83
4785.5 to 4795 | 0.13 mag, 10.5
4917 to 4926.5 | 0.04 mag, 12.8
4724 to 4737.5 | 0.06 mag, 10.5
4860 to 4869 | 0.12 mag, 11.3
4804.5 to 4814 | 0.03 mag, 11.7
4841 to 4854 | 0.06 mag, 11.8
